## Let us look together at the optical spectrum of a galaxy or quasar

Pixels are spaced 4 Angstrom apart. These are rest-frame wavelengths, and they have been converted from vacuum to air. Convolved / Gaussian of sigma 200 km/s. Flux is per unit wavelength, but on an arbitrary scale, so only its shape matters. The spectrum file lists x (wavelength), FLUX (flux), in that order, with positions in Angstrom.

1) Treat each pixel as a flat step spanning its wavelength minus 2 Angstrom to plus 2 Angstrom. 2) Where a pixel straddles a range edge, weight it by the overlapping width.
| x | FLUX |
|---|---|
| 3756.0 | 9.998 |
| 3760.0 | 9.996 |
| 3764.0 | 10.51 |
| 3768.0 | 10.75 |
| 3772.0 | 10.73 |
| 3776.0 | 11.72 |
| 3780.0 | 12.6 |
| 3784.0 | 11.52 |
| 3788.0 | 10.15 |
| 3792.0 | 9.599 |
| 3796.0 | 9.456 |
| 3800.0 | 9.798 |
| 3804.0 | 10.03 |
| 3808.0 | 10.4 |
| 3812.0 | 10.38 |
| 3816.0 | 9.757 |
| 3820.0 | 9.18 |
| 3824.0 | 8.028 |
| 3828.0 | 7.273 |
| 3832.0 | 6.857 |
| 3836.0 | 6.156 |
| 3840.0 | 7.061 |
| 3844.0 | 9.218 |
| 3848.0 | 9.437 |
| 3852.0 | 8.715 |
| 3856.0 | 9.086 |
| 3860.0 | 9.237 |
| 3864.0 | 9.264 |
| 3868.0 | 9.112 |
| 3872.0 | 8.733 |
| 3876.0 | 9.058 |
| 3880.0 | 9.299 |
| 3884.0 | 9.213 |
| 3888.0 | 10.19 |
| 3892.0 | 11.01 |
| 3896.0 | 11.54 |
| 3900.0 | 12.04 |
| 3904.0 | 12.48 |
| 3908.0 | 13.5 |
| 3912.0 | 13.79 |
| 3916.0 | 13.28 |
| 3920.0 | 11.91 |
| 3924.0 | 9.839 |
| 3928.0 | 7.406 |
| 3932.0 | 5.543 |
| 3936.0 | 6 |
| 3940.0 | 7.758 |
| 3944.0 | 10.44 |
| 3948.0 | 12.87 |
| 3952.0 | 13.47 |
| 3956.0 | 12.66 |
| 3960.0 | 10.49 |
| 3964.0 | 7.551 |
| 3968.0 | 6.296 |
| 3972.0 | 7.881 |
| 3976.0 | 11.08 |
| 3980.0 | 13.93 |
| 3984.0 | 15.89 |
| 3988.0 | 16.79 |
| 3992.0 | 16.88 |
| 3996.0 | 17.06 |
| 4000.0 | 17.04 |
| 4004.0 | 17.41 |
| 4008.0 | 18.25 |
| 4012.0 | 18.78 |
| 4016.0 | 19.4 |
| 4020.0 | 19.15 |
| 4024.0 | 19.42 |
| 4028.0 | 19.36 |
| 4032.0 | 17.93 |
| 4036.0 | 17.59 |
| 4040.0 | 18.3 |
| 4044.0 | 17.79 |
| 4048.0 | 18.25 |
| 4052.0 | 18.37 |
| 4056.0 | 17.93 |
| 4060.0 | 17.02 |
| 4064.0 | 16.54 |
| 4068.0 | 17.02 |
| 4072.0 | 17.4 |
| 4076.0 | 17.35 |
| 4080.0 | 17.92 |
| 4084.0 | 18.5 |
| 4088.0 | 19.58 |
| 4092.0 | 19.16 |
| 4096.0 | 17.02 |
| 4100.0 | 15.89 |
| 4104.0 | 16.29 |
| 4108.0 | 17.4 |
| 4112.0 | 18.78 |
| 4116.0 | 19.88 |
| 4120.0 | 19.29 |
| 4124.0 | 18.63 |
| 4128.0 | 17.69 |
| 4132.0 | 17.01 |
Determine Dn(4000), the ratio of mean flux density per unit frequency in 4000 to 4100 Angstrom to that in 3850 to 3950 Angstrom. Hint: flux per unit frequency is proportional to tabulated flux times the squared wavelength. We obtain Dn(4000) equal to 1.94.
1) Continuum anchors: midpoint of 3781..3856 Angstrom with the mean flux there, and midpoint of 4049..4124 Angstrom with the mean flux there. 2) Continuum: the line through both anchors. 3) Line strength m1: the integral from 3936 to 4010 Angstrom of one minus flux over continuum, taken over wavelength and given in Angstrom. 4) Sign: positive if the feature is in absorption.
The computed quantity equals 7.7 Angstrom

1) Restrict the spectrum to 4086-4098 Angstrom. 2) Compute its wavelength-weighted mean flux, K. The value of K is 18.6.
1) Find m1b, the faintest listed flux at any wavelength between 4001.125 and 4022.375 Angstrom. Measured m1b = 17.41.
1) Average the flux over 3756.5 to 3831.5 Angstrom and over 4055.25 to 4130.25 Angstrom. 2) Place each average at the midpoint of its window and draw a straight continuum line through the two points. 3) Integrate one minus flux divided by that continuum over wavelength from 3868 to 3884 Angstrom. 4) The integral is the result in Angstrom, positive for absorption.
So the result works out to 4.1 Angstrom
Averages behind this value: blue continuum 10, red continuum 17.9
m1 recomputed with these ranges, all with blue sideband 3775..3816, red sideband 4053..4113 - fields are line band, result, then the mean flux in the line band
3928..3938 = 5.6 Angstrom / 6.1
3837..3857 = 5.5 Angstrom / 8.56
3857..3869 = 2.9 Angstrom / 9.2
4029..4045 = -1.5 Angstrom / 18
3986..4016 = -3.9 Angstrom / 17.6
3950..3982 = 9.3 Angstrom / 10.4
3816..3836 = 6.0 Angstrom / 7.86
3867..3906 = 7.5 Angstrom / 10.3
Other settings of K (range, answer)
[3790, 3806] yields 9.72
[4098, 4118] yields 17.6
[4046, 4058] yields 18.2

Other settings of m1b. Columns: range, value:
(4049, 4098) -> 16.54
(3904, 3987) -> 5.543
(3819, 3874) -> 6.156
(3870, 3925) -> 8.733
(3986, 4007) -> 16.79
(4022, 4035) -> 17.93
